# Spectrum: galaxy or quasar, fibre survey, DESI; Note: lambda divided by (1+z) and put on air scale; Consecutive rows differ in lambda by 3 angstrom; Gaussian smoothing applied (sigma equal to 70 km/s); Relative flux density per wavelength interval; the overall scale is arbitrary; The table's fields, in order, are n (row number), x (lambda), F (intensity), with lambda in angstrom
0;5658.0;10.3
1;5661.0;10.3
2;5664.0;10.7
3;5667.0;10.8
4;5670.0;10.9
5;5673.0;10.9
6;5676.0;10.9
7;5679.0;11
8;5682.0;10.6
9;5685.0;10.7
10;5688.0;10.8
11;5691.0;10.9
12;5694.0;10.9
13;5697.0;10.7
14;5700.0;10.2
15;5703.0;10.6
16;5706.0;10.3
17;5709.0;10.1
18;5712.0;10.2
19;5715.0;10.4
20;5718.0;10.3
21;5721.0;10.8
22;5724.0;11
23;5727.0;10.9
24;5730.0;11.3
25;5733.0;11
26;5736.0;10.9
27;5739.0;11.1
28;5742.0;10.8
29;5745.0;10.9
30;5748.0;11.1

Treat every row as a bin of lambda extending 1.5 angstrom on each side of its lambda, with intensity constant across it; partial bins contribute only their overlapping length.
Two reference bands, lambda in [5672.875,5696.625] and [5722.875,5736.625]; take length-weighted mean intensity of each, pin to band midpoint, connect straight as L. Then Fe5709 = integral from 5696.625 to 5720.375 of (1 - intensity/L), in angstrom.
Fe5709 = 1.27 angstrom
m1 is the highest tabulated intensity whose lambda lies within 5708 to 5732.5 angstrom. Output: 11.3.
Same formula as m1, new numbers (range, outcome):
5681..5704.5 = 10.9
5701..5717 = 10.6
